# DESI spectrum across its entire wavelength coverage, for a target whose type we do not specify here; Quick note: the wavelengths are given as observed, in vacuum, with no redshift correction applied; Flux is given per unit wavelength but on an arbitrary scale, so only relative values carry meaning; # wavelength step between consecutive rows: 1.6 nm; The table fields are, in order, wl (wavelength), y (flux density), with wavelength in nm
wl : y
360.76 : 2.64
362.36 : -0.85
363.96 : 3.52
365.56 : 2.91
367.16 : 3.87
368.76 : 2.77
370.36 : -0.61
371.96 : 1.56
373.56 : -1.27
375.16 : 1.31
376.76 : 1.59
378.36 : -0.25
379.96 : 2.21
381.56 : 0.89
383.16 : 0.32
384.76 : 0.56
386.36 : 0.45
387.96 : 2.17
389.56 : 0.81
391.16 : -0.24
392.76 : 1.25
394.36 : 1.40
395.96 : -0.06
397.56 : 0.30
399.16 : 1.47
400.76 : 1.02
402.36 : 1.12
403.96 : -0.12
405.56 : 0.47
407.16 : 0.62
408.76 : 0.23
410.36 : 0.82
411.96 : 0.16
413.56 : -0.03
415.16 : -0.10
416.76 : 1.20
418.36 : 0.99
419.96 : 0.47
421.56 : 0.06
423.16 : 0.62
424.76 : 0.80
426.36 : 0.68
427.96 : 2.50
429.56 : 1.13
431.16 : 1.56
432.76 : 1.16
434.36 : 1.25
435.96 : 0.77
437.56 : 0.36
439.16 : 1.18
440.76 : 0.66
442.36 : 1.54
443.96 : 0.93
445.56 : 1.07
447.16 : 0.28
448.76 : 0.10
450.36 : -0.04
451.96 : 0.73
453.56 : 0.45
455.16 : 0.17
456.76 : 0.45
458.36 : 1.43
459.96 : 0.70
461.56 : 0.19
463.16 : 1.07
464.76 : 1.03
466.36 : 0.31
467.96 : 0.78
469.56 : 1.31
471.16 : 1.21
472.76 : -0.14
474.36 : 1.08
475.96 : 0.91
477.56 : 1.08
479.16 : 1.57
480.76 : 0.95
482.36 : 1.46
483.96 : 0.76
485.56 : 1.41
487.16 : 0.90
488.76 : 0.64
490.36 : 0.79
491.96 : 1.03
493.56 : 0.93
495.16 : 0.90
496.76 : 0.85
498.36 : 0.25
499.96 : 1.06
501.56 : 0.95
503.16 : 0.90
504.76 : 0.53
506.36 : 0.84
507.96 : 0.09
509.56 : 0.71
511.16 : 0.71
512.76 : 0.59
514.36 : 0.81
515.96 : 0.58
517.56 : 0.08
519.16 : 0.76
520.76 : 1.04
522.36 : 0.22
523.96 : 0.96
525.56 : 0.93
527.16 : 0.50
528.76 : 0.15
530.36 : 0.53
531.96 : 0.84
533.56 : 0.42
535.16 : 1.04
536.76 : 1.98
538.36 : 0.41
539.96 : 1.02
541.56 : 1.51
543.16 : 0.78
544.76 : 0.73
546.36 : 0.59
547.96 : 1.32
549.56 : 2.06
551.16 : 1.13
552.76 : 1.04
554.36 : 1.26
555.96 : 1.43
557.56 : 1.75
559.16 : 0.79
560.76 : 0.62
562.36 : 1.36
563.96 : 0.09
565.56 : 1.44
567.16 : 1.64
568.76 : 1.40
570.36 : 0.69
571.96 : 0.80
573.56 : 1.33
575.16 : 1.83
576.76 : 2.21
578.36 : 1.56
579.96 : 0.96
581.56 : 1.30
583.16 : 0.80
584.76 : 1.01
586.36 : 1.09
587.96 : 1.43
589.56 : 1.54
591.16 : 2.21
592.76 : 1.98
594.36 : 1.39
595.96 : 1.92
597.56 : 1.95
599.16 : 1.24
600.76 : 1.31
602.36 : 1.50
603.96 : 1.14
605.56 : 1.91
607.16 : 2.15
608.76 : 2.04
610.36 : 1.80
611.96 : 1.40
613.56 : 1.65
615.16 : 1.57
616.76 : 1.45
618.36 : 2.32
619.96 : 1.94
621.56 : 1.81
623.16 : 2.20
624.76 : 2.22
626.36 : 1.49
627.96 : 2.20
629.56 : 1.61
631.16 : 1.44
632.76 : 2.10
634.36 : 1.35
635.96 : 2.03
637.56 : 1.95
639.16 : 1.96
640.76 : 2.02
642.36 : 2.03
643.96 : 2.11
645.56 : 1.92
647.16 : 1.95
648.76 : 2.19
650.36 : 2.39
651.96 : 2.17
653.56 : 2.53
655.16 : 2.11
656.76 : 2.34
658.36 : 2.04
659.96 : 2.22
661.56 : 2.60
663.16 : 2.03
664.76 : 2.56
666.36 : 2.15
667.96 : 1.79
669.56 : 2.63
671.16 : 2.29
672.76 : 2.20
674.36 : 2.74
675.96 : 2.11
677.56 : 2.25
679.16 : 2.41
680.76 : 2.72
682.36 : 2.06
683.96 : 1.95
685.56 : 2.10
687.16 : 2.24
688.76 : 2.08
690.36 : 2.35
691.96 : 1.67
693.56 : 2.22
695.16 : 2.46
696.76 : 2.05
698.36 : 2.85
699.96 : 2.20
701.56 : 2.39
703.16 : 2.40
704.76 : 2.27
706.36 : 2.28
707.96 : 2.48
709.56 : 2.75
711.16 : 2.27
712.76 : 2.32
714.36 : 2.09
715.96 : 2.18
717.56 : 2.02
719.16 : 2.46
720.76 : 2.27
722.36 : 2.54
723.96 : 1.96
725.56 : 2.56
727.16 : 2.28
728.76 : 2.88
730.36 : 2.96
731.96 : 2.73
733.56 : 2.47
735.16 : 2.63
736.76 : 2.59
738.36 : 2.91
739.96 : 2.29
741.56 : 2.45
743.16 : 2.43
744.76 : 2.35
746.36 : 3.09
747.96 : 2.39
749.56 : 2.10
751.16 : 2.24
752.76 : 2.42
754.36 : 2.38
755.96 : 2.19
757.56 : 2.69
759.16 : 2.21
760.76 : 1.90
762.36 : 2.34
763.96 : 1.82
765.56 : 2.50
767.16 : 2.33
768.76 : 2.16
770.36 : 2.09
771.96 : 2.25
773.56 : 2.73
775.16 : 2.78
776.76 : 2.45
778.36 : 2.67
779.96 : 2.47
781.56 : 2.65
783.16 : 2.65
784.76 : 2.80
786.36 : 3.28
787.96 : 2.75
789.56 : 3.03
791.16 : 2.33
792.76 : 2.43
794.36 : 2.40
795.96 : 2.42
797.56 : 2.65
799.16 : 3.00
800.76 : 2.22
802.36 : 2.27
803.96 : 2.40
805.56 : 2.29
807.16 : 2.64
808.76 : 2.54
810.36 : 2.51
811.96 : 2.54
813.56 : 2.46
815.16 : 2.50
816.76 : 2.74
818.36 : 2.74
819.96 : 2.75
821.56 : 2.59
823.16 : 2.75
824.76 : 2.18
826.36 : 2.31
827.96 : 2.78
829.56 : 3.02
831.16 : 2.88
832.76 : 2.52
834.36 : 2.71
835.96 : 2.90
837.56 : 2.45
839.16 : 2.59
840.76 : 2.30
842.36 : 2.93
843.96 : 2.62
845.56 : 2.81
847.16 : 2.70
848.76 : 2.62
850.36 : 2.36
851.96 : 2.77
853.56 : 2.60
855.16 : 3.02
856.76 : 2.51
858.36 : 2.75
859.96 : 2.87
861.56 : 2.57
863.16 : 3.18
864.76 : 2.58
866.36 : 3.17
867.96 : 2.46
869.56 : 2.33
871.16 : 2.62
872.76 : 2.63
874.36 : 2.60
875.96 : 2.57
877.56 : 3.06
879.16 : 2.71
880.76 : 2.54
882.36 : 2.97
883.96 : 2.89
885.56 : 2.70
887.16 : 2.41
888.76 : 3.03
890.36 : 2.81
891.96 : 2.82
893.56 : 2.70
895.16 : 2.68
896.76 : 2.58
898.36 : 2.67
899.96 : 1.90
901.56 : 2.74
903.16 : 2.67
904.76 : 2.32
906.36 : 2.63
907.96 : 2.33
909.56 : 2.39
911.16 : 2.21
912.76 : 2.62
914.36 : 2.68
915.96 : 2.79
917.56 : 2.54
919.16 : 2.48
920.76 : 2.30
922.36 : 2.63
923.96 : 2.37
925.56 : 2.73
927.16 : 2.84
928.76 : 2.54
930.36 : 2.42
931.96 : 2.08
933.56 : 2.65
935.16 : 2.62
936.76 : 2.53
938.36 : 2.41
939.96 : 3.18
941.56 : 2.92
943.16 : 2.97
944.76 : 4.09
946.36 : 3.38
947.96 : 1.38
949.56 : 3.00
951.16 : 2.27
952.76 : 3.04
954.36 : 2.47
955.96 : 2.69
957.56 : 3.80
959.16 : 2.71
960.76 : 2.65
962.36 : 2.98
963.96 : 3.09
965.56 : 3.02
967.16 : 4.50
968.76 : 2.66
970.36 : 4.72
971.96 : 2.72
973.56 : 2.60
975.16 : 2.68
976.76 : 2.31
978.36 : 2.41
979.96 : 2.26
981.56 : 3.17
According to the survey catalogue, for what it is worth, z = 0.474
